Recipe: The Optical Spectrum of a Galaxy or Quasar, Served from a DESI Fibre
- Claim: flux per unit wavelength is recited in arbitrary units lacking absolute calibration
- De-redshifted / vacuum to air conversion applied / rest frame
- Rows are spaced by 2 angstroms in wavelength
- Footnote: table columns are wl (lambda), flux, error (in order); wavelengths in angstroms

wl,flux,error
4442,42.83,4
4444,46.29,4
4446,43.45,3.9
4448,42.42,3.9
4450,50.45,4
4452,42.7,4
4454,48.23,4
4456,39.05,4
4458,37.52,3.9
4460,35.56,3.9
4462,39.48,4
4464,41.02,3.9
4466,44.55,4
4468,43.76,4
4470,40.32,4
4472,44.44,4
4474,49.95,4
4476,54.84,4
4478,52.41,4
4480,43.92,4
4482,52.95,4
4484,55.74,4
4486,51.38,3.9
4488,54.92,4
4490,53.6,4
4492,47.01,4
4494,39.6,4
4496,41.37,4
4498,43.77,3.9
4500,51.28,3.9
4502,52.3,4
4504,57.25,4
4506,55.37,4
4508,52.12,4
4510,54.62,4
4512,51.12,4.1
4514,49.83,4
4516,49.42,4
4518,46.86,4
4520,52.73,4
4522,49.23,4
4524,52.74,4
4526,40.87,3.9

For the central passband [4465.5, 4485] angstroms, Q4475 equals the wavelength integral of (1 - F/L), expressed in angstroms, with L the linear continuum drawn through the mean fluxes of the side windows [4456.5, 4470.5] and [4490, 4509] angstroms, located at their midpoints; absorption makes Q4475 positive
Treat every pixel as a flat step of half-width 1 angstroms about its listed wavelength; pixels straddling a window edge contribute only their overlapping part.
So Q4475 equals -2.33 angstroms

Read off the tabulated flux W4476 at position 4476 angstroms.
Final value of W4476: 54.84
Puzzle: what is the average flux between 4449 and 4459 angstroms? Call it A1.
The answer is 43.6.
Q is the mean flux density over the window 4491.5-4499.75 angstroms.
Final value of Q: 43.4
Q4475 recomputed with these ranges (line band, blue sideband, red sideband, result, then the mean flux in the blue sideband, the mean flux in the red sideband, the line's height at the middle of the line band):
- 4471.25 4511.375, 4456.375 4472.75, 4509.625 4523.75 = -4.2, 40.7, 50.5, 45.7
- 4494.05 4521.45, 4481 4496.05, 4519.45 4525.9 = -0.1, 50.1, 50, 50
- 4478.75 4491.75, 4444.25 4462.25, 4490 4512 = -1.2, 42.4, 49.7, 47.3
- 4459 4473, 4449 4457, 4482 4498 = 1.6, 45.1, 49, 46.5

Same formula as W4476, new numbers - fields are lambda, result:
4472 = 44.44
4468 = 43.76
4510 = 54.62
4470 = 40.32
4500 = 51.28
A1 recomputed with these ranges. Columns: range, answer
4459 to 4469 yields 40.9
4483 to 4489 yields 54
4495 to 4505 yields 49.2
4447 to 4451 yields 46.4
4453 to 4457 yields 43.6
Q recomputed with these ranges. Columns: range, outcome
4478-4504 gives 49.4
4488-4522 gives 50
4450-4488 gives 45.8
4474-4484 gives 51.4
